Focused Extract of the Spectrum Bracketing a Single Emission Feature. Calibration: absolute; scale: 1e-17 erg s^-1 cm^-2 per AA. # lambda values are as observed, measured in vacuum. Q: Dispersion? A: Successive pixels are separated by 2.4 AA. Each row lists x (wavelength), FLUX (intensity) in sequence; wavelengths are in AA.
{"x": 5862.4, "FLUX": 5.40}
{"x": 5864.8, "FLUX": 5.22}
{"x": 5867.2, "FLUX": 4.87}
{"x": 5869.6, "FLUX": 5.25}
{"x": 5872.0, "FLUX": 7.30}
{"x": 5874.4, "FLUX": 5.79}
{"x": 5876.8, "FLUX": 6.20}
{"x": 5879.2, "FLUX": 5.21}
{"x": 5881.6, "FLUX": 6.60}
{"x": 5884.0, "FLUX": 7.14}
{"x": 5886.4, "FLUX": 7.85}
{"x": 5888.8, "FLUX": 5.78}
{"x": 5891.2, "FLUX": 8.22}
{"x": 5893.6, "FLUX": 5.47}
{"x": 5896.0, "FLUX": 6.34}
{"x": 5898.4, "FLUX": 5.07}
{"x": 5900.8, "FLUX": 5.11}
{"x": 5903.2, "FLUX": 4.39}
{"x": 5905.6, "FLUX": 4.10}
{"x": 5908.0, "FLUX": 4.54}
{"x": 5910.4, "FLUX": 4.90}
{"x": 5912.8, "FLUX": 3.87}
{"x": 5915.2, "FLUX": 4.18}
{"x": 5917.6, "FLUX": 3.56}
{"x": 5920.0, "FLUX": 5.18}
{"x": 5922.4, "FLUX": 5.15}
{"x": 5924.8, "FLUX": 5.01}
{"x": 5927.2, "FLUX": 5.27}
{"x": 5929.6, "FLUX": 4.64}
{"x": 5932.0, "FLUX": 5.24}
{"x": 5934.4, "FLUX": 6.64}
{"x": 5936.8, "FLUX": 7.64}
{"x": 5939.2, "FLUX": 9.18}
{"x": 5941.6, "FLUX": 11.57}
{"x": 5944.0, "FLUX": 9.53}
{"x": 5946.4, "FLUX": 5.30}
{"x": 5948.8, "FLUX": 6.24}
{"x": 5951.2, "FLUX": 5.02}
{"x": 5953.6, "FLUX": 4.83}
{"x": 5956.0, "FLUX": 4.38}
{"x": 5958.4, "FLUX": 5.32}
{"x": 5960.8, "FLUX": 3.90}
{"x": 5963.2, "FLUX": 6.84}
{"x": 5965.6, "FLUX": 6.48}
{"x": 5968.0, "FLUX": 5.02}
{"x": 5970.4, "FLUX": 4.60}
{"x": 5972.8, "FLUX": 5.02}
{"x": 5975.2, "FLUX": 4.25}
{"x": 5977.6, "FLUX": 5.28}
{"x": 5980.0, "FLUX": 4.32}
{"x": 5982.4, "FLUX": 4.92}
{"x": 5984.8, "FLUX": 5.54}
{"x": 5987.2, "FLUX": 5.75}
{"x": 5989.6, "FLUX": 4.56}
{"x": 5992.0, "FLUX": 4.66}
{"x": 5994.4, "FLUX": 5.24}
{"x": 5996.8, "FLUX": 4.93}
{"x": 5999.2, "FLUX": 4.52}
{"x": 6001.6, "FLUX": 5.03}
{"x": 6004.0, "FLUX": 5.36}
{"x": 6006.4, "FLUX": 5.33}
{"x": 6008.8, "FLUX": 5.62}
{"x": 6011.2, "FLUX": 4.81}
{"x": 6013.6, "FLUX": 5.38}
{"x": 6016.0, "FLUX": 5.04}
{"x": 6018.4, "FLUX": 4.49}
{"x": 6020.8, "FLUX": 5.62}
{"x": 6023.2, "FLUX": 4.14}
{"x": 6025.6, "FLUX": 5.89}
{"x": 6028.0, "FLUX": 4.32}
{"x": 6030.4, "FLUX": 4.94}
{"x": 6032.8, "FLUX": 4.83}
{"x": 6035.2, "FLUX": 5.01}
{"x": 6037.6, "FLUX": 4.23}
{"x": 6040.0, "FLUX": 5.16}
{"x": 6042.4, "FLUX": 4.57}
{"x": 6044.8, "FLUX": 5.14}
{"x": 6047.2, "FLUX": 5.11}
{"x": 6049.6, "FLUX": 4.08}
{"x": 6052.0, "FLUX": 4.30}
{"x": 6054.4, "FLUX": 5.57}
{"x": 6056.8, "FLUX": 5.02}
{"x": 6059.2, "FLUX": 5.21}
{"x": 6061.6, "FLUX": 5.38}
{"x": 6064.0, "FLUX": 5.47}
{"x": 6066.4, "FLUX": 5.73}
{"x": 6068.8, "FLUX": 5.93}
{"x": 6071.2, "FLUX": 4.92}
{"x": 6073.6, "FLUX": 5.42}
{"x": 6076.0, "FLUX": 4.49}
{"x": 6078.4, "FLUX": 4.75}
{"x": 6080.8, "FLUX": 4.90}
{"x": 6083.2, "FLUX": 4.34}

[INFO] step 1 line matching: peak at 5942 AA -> [O III] 5007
